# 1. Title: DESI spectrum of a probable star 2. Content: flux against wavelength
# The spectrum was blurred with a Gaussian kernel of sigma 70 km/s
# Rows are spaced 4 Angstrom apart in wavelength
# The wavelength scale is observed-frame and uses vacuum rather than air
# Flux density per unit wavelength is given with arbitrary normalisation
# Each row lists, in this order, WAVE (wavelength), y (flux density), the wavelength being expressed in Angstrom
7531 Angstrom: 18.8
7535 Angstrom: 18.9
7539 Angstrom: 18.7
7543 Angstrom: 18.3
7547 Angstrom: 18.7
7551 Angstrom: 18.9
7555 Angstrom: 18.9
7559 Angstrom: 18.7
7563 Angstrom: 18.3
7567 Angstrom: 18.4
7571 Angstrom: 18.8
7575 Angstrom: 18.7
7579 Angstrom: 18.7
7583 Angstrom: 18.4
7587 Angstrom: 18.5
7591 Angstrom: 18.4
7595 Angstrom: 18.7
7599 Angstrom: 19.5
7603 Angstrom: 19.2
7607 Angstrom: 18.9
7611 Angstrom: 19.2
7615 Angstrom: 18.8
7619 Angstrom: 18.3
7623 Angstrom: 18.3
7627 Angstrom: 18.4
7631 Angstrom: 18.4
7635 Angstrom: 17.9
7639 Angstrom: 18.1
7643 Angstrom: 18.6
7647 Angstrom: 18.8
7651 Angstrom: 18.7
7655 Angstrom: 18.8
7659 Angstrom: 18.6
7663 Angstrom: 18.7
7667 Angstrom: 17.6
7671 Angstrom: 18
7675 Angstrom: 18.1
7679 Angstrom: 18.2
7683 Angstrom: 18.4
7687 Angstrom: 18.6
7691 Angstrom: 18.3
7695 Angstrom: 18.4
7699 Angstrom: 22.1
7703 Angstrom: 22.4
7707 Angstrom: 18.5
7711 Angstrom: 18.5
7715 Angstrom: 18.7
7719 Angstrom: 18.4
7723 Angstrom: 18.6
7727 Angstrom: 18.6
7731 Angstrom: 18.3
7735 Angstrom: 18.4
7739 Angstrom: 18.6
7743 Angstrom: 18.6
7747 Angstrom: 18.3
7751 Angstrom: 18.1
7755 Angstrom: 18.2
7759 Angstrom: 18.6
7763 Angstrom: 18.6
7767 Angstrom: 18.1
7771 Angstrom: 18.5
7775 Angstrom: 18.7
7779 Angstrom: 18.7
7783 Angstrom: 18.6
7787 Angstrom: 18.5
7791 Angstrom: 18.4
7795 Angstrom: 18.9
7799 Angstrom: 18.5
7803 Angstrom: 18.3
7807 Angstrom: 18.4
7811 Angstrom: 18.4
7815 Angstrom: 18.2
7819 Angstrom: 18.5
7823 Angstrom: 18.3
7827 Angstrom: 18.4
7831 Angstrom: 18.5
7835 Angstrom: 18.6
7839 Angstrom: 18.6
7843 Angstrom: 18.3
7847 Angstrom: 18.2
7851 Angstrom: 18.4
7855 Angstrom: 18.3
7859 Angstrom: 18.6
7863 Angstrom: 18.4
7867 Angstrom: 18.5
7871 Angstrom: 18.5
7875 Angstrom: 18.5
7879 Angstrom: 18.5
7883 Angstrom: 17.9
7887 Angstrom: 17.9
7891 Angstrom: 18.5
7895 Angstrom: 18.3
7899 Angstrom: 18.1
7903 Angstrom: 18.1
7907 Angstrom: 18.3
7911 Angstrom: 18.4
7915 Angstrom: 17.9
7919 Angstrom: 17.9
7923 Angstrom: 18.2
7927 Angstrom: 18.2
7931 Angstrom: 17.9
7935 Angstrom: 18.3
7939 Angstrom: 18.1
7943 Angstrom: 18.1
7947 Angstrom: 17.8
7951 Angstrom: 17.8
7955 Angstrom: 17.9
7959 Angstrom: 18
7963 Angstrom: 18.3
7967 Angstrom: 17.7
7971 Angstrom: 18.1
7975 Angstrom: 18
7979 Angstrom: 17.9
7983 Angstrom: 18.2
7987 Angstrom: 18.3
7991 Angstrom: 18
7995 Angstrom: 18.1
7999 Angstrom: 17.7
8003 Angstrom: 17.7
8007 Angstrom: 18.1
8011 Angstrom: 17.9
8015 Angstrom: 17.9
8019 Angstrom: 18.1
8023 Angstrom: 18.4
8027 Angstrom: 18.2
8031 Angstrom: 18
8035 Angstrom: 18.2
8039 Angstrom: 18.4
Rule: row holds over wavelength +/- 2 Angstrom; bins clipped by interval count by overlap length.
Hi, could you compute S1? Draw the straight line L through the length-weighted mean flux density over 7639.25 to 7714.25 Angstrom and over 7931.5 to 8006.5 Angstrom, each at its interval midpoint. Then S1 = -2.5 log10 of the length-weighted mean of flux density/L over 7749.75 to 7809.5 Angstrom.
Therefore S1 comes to 0.004 mag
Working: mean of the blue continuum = 18.8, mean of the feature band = 18.5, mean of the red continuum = 18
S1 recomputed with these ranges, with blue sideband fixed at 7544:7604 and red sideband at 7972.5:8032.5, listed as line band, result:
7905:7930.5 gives 0.002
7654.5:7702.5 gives -0.013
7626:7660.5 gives 0.007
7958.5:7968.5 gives 0.005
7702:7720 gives -0.040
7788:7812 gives -0.008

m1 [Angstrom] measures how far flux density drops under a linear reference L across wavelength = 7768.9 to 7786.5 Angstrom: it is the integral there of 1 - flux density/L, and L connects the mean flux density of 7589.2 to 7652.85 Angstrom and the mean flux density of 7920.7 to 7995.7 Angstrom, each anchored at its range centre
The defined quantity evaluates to -0.2 Angstrom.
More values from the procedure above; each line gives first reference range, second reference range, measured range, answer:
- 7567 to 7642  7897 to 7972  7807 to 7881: -0.88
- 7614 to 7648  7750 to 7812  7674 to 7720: -1.66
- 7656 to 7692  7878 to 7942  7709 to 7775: -0.73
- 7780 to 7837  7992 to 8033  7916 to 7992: 0.44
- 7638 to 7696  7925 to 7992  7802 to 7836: -0.35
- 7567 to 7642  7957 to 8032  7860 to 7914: -0.31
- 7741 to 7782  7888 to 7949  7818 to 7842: -0.22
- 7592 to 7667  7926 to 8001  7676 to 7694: 0.16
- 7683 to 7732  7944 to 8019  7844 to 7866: 0.13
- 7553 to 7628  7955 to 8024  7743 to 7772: 0.09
